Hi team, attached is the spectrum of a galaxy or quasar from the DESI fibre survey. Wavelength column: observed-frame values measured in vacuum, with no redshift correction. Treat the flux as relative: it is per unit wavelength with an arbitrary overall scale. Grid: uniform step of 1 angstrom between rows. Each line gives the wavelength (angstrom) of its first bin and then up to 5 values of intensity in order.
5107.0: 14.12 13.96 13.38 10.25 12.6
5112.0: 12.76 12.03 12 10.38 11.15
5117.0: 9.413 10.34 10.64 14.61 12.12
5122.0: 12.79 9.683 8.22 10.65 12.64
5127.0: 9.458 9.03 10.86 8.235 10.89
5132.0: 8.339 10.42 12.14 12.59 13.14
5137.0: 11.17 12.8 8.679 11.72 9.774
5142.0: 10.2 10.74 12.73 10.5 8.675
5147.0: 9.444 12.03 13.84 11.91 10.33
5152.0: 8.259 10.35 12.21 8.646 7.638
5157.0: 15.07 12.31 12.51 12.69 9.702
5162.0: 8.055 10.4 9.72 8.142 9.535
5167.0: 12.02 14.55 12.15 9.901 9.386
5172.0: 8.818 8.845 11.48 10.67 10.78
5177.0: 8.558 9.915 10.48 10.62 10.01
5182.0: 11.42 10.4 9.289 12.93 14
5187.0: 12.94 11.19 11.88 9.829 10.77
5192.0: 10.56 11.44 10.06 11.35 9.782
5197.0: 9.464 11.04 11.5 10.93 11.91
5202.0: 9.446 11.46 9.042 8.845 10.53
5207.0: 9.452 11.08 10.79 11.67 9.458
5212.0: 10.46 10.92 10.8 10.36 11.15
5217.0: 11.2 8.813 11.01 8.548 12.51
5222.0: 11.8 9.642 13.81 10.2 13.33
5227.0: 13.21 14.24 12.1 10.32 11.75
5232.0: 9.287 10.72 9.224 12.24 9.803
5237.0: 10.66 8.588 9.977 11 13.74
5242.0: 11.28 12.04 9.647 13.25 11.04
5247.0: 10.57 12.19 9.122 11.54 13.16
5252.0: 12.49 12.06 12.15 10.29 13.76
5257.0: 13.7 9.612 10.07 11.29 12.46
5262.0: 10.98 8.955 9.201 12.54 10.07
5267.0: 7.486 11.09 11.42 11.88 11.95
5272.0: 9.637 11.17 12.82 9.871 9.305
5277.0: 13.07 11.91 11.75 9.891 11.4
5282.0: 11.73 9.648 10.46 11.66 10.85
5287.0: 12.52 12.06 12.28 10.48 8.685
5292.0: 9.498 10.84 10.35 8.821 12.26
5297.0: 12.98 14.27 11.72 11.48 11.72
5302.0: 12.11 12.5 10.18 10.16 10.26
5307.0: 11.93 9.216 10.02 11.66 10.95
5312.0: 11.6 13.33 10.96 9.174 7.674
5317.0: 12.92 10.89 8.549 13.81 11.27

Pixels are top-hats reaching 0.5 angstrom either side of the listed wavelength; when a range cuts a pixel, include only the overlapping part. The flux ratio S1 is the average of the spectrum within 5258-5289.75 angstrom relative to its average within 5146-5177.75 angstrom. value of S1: 1.04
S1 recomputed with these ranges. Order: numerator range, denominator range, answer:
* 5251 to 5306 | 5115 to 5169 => 1.03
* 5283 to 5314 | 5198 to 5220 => 1.07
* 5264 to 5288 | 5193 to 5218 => 1.05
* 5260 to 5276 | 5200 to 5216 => 1.03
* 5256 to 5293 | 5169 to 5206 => 1.03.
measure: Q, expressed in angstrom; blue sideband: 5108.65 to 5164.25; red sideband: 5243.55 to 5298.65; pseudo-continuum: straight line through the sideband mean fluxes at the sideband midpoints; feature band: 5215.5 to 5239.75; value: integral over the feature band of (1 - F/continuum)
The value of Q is 0.2 angstrom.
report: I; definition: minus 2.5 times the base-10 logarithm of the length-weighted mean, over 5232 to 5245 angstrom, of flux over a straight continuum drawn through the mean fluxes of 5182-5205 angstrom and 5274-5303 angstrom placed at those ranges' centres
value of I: 0.030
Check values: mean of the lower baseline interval 10.9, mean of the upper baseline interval 11.3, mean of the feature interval 10.8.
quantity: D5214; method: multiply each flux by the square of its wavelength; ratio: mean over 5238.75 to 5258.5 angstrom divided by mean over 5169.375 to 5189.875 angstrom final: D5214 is 1.12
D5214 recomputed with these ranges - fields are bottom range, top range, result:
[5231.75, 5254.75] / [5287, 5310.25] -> 1.02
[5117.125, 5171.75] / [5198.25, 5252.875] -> 1.05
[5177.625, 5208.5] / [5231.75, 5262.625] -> 1.07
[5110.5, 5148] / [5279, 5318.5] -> 1.08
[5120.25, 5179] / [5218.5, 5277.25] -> 1.09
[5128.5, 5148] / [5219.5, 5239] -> 1.07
